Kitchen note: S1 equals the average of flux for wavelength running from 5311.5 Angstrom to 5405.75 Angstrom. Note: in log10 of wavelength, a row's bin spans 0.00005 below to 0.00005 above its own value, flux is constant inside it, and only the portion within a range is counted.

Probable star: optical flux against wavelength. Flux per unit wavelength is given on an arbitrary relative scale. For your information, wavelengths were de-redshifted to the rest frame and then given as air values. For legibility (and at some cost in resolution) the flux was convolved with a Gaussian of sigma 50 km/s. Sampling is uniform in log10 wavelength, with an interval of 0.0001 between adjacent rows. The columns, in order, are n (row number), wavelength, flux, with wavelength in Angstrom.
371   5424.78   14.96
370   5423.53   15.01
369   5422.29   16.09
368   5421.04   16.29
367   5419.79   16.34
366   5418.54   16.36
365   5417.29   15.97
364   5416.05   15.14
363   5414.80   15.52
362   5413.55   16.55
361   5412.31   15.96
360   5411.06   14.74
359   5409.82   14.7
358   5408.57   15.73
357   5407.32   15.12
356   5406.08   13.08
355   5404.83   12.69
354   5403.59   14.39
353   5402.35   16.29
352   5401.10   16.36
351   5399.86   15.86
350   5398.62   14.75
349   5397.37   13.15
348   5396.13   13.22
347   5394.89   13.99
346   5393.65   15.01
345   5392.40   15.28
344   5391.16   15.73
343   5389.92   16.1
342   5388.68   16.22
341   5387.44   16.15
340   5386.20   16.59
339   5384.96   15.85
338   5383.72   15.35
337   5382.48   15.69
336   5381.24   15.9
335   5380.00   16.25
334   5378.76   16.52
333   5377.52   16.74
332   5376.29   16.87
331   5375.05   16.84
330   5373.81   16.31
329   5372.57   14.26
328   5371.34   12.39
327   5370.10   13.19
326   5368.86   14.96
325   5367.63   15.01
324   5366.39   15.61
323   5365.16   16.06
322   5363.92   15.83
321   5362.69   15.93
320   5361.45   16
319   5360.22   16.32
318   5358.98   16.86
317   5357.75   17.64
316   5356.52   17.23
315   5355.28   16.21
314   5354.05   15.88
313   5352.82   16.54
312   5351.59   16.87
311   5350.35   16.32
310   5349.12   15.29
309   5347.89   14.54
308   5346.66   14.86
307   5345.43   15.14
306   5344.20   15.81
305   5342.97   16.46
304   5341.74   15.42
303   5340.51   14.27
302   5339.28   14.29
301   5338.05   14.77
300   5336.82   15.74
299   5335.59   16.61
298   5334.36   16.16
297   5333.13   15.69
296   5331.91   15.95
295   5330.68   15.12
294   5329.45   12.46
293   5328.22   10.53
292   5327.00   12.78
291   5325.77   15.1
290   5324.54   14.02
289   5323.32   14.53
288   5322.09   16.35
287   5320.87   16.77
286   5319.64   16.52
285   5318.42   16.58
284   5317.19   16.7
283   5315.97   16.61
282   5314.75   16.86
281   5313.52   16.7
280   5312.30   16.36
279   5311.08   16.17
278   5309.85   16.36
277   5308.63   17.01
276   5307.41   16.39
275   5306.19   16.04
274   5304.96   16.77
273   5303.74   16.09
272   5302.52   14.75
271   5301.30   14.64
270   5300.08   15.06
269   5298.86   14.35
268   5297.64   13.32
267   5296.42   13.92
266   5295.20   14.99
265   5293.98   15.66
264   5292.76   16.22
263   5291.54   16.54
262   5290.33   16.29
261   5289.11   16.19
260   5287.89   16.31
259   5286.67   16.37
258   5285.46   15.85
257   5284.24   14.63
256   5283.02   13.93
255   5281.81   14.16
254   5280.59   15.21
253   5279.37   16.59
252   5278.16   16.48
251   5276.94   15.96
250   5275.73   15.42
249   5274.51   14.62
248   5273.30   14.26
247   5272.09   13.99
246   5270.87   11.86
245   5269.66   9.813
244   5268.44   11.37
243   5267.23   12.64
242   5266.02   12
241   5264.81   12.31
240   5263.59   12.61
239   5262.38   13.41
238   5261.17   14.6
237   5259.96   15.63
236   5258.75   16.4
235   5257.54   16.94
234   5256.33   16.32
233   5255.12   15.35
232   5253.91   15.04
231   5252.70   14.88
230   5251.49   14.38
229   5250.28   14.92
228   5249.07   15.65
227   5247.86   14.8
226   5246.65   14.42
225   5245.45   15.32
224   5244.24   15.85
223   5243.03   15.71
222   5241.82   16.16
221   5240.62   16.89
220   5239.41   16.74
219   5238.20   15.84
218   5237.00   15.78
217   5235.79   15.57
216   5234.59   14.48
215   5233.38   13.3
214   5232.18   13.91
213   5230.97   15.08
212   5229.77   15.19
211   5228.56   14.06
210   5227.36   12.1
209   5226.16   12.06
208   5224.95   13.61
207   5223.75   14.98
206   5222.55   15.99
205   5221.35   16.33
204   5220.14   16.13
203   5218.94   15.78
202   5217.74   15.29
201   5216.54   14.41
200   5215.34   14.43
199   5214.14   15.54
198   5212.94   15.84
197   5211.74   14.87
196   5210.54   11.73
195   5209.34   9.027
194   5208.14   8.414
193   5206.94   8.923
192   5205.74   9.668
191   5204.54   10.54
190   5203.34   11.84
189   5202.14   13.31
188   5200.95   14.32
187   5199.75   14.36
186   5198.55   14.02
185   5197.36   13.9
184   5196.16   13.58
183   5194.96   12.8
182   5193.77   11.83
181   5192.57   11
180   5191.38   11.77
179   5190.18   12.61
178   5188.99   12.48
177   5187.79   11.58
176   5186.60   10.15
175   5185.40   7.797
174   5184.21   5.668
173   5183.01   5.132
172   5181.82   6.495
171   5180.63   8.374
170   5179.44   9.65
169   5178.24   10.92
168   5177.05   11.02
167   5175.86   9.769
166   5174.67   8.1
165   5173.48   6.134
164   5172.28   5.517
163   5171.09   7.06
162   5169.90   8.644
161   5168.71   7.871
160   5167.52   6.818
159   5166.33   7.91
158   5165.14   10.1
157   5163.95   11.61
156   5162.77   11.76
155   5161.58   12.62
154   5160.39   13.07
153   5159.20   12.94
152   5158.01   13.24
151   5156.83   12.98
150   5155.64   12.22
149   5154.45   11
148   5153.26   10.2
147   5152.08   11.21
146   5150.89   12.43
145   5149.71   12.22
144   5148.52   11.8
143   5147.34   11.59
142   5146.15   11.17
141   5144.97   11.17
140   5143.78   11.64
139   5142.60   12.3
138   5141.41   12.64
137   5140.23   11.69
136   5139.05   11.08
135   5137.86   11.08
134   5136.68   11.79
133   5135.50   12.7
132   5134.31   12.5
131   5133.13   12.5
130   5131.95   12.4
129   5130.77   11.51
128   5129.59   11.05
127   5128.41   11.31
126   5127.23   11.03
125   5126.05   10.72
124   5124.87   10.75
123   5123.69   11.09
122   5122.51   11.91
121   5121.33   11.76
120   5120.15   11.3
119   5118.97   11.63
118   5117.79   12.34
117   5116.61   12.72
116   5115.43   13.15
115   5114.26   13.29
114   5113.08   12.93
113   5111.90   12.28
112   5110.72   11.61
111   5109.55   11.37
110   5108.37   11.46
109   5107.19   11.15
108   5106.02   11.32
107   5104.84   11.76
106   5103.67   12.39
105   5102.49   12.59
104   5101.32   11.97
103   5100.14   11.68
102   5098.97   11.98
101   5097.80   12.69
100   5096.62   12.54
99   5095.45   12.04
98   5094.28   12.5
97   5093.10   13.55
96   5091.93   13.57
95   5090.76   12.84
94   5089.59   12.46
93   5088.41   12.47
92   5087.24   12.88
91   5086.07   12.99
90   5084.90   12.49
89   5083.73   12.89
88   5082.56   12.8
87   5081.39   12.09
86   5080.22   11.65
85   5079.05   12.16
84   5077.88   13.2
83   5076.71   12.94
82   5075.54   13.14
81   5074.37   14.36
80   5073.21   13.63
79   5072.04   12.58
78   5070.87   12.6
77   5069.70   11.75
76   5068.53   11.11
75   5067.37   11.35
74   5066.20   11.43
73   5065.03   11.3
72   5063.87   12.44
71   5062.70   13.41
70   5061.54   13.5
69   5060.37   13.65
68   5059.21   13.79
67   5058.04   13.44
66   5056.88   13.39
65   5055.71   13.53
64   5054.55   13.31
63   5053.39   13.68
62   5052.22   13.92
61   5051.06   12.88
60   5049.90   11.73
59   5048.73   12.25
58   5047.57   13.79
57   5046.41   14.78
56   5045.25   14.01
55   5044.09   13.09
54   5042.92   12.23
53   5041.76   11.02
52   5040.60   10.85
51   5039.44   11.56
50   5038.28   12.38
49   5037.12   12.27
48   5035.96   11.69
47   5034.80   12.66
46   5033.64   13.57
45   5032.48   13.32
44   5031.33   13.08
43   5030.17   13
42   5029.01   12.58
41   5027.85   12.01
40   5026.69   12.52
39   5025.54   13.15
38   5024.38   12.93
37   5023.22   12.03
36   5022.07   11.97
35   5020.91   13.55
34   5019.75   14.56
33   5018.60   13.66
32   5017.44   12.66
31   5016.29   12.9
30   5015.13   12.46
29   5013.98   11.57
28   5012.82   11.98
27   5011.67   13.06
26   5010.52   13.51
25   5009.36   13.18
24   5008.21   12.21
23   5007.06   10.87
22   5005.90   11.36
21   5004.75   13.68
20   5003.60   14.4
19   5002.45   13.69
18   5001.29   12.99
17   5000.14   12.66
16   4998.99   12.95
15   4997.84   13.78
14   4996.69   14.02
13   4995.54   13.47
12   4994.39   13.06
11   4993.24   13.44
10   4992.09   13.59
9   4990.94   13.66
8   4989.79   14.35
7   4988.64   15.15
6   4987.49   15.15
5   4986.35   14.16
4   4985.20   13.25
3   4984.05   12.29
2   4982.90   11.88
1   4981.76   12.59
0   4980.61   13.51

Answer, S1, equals 15.5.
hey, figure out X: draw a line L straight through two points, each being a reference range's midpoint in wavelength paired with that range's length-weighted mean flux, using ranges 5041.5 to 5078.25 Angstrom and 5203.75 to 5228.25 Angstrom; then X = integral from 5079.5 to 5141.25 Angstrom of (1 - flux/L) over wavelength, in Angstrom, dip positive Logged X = 4.5 Angstrom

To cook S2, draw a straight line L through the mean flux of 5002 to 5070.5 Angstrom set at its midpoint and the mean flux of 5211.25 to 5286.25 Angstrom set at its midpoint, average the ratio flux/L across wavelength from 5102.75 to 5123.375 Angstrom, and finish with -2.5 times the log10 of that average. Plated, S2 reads 0.12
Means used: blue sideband 12.7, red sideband 14.7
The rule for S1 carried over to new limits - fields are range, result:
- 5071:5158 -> 12.1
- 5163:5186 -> 8.19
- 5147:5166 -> 11.9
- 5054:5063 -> 13.5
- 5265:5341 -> 15.1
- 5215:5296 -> 14.9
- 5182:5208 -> 11.2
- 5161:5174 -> 8.74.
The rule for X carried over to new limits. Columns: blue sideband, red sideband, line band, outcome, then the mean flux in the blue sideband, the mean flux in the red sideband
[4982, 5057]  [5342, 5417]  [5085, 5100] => 0.9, 13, 15.5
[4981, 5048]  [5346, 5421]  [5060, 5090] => 1.8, 13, 15.6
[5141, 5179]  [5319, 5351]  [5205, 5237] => -4.2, 10.6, 15.1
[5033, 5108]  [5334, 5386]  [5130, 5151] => 2.3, 12.6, 15.7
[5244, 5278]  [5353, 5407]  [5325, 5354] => 0.0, 14.3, 15.5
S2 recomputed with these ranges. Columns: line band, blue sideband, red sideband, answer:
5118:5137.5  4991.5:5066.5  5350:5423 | 0.173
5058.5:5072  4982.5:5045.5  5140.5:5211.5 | -0.016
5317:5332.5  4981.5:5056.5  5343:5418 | 0.023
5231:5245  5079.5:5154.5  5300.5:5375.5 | -0.109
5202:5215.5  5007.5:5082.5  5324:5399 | 0.187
